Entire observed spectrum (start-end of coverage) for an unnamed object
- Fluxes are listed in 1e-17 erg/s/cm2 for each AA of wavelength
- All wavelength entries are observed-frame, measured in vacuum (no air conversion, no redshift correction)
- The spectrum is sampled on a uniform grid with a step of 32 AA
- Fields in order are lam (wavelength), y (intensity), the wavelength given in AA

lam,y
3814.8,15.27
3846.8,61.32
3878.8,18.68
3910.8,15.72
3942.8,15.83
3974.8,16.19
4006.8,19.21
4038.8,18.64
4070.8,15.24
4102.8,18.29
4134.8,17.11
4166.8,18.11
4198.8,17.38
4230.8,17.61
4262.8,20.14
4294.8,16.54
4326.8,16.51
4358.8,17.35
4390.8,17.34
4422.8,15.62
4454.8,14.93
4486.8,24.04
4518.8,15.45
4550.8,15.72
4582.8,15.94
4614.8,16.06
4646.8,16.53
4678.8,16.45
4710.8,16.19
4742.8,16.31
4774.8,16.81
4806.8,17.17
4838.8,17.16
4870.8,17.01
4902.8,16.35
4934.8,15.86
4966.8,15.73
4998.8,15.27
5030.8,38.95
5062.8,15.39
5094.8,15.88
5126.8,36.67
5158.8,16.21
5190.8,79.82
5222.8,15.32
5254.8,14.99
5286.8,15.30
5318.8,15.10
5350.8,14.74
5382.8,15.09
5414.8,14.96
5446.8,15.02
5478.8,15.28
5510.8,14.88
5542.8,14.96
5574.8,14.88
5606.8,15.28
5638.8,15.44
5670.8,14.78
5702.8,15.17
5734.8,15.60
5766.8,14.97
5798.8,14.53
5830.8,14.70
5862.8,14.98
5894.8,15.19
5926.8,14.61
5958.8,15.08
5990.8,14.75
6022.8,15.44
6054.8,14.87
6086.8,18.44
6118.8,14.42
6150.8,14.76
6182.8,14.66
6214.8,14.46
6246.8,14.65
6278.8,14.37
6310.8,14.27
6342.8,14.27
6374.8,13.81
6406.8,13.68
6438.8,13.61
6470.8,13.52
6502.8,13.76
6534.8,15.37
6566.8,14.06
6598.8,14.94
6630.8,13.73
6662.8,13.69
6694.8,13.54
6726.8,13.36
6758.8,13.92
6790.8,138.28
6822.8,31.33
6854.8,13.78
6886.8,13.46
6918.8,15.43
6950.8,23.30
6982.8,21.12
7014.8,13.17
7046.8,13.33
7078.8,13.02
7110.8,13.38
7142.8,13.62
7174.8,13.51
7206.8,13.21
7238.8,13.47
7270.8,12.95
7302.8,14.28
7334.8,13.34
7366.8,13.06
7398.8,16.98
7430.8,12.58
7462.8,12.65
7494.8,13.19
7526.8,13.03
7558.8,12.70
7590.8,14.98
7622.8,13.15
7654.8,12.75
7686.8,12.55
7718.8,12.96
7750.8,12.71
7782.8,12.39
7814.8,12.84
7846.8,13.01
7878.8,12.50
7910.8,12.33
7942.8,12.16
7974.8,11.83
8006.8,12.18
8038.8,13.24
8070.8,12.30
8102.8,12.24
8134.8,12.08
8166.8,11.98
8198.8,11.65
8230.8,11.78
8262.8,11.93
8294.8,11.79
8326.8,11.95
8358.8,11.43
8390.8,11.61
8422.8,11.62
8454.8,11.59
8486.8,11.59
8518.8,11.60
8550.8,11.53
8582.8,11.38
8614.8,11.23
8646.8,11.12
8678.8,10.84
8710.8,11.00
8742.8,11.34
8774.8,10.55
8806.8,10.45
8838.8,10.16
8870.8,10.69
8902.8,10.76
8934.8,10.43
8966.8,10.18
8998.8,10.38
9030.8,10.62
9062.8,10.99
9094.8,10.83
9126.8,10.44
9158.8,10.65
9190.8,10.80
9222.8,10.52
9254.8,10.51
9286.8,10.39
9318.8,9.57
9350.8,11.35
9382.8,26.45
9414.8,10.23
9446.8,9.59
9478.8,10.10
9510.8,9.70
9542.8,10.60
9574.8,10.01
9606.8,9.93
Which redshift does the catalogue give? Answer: 0.035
